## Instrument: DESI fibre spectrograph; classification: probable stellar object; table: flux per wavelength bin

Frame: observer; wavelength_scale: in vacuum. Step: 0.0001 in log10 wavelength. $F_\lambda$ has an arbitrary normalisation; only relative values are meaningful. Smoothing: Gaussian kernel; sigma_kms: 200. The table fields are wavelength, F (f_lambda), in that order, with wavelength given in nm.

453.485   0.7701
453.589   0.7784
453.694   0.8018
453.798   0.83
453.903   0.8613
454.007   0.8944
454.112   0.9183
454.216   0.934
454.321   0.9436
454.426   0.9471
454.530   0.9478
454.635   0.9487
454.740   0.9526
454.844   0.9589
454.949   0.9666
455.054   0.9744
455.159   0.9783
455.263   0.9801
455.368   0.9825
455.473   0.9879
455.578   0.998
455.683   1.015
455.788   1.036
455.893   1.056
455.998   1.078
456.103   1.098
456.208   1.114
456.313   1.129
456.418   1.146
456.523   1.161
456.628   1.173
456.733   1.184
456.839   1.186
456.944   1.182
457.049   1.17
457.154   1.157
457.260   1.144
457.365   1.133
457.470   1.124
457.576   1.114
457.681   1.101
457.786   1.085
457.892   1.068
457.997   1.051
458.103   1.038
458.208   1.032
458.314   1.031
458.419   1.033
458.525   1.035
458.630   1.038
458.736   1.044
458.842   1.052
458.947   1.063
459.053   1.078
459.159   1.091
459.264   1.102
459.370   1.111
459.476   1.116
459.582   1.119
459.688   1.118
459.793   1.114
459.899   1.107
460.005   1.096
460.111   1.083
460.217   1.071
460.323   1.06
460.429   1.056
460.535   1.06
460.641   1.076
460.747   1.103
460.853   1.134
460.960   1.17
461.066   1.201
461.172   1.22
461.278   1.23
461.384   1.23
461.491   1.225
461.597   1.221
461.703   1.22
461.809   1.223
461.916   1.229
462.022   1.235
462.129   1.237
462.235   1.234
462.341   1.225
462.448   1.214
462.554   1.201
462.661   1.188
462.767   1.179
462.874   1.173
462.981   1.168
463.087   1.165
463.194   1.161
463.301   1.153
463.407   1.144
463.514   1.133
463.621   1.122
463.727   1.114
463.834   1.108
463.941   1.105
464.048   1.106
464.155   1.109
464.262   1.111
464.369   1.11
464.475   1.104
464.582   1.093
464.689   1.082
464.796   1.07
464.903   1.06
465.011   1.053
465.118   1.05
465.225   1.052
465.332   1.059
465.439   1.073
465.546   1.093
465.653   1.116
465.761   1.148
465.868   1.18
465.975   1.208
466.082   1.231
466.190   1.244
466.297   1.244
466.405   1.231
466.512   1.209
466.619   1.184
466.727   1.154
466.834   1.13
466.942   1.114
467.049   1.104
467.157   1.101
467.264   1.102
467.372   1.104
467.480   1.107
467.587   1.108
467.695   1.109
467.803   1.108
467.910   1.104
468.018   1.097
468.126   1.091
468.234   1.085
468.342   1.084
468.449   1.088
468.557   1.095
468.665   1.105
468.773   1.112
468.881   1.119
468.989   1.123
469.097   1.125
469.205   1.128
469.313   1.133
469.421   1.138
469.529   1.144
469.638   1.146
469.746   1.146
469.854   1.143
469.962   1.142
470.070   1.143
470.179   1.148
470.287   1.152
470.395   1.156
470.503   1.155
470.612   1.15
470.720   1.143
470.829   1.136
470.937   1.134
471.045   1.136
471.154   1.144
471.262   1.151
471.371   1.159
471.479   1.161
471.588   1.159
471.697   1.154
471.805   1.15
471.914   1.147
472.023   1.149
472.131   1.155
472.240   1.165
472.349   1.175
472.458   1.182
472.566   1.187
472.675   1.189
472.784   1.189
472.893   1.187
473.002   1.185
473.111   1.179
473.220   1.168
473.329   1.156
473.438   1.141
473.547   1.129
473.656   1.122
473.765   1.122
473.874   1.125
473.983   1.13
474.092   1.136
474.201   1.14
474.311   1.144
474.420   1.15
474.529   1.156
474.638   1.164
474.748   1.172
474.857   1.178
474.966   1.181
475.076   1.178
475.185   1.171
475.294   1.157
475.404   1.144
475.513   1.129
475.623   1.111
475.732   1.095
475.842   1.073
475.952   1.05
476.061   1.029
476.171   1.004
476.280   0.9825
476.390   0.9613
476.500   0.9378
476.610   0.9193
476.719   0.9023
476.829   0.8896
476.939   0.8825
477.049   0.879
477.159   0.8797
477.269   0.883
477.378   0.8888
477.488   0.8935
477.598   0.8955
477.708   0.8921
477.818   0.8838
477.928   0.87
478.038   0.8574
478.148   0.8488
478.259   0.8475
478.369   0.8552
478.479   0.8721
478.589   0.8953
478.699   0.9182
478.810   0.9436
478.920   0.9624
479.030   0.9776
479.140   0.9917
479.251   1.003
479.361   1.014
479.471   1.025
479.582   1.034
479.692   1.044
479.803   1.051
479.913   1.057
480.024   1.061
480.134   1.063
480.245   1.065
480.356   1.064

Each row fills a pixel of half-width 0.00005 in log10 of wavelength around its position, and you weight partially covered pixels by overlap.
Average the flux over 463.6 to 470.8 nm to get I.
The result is 1.12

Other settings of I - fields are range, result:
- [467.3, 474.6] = 1.14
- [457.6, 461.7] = 1.1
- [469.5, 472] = 1.15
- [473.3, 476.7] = 1.1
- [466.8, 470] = 1.11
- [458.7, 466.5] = 1.14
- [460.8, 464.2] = 1.18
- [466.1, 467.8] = 1.15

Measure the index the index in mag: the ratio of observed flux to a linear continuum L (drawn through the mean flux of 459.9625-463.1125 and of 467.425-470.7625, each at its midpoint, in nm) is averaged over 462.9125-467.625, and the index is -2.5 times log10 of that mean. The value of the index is 0.02 mag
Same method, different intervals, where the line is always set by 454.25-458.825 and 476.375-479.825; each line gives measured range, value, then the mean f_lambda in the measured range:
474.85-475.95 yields -0.20 mag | 1.14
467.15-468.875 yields -0.12 mag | 1.1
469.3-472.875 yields -0.19 mag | 1.15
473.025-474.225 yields -0.20 mag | 1.14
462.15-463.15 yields -0.17 mag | 1.2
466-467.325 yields -0.18 mag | 1.17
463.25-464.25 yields -0.11 mag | 1.12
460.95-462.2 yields -0.19 mag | 1.22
